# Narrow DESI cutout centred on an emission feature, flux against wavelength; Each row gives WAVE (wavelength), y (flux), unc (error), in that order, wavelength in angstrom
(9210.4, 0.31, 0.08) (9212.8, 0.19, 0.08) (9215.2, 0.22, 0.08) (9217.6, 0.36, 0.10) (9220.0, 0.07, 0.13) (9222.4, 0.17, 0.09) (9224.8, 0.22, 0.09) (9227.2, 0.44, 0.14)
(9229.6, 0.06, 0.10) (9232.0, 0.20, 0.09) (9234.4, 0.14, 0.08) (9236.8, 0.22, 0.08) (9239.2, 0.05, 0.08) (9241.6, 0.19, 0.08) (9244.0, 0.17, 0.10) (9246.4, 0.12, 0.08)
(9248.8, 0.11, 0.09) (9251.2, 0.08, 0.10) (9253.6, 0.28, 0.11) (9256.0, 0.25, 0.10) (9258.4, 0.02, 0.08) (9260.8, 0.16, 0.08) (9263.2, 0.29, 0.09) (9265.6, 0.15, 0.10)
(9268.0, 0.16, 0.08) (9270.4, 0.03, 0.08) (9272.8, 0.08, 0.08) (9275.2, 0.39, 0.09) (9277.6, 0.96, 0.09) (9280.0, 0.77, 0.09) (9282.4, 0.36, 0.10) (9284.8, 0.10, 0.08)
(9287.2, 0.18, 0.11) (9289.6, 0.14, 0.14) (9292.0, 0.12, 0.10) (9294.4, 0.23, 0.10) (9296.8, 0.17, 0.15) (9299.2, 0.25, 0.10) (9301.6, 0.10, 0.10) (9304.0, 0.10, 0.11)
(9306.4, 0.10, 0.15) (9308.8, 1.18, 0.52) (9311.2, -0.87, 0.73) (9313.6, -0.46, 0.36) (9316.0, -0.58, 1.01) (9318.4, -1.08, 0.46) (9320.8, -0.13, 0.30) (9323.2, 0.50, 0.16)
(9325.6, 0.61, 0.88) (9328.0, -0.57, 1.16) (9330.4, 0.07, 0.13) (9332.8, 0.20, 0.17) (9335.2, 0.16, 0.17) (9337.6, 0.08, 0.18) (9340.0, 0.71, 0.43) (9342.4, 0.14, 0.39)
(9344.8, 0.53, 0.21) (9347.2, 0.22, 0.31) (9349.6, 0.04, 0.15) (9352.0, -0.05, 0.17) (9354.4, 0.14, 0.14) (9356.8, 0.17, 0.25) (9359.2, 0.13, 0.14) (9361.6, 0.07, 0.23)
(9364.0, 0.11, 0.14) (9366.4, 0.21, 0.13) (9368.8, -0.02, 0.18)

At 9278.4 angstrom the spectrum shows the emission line H-beta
